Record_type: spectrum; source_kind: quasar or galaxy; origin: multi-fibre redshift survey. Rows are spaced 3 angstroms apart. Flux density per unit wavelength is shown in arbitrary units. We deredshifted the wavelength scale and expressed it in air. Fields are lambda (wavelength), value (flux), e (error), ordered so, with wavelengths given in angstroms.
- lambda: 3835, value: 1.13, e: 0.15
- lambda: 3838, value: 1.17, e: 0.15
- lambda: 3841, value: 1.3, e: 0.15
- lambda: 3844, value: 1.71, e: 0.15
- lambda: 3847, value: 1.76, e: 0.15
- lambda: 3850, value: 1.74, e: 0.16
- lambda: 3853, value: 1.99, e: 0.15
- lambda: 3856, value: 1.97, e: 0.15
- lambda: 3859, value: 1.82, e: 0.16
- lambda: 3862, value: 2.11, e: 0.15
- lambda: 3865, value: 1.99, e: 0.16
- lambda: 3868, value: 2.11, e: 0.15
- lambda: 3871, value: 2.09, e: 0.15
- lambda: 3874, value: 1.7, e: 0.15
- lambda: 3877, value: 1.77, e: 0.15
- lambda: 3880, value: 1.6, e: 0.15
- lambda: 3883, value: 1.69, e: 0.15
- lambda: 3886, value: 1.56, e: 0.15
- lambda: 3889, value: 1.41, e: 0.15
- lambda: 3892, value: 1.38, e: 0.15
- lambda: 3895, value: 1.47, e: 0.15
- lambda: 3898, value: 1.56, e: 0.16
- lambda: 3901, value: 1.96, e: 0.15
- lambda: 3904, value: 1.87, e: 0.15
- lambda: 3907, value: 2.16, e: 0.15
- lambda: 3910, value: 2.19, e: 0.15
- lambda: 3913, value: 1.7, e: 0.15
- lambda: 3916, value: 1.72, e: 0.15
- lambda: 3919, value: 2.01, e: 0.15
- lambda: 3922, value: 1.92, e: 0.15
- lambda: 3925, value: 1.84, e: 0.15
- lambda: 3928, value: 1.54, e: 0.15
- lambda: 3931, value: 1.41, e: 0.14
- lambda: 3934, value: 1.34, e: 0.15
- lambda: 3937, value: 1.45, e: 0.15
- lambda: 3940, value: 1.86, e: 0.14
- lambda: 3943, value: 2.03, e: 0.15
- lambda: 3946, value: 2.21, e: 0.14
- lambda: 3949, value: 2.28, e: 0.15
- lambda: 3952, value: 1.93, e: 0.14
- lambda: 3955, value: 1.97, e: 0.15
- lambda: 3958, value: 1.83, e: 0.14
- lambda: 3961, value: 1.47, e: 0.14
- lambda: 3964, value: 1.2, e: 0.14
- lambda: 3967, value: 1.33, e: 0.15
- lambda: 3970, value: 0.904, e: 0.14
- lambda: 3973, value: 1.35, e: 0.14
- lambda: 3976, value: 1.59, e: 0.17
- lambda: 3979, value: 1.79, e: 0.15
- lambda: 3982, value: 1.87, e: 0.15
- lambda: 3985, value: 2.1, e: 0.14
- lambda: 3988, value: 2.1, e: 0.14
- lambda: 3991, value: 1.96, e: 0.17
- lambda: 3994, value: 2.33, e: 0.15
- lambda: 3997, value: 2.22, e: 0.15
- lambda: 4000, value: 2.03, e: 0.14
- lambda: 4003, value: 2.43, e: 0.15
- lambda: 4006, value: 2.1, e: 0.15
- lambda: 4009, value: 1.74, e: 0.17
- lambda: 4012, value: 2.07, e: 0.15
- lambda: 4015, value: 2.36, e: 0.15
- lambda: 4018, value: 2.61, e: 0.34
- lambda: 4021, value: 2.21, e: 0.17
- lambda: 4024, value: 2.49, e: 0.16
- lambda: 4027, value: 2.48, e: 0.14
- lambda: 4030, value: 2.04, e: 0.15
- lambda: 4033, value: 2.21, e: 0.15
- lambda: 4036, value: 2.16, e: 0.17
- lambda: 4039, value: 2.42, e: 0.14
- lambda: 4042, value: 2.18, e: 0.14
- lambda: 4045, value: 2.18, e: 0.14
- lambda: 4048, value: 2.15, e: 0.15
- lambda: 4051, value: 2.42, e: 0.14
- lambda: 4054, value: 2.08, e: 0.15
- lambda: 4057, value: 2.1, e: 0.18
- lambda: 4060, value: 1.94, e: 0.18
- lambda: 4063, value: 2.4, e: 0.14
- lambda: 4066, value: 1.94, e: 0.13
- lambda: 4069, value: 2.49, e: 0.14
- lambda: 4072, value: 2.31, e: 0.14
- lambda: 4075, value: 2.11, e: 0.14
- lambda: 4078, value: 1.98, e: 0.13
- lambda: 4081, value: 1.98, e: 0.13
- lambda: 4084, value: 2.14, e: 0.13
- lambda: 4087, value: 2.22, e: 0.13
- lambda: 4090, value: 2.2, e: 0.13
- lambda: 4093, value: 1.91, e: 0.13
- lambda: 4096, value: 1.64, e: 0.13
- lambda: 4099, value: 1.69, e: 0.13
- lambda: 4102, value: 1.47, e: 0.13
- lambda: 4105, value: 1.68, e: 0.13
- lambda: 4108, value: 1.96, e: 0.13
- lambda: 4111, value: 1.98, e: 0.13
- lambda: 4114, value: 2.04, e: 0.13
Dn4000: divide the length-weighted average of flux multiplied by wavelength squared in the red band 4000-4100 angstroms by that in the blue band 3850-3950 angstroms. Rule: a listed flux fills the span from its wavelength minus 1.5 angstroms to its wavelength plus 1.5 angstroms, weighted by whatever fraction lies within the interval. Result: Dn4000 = 1.3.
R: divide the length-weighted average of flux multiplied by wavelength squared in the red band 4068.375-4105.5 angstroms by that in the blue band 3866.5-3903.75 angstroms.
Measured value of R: 1.3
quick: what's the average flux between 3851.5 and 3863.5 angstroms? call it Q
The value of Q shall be 1.97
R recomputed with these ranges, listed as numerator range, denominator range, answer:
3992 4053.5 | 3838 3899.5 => 1.40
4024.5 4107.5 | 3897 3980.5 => 1.29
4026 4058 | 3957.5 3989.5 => 1.45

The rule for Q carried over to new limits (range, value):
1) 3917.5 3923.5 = 1.96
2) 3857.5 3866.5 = 1.97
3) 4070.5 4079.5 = 2.13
